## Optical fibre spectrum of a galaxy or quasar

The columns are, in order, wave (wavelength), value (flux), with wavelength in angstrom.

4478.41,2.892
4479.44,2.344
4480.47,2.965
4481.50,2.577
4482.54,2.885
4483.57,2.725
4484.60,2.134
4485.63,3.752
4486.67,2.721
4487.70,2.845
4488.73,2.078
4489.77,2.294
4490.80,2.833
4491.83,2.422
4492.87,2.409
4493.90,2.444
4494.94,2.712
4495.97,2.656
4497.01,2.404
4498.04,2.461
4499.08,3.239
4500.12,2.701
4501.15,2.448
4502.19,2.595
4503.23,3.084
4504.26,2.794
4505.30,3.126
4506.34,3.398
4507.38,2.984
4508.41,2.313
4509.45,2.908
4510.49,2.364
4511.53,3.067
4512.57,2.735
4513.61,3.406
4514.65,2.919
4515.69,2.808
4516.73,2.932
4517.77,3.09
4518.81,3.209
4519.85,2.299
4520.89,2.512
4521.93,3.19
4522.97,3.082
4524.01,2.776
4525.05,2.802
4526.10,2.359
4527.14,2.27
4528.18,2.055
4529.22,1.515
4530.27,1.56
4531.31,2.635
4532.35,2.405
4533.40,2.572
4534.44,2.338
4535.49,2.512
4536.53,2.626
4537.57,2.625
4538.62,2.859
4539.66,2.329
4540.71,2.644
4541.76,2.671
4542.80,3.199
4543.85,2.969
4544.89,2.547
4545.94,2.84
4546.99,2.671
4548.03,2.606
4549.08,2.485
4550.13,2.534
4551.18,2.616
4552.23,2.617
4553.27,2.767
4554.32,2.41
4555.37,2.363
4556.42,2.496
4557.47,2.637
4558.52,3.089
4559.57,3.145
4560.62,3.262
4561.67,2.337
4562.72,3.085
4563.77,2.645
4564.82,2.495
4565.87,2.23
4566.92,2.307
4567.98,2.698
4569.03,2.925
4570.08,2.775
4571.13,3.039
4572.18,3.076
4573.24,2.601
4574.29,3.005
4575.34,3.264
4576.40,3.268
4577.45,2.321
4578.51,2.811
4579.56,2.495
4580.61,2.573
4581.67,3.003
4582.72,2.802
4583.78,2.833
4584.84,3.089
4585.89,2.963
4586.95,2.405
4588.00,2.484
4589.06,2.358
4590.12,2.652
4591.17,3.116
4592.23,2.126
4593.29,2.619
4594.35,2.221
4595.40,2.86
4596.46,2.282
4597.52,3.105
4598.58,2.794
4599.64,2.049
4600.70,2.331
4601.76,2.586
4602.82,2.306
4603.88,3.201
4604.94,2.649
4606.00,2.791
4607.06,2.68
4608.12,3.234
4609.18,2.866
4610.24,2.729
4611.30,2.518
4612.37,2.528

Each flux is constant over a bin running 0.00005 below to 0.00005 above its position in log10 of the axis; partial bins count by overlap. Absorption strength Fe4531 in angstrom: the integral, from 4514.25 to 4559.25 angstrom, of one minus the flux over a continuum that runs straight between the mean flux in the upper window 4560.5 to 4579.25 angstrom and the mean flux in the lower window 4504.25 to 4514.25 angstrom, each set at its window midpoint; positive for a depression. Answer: 3.68 angstrom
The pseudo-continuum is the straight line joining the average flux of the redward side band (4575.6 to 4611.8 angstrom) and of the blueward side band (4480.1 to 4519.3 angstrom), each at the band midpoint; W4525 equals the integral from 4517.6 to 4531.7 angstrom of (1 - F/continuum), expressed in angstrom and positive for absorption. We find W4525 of 1.2 angstrom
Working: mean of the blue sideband 2.77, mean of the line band 2.51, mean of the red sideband 2.68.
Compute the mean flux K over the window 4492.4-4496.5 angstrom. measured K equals 2.56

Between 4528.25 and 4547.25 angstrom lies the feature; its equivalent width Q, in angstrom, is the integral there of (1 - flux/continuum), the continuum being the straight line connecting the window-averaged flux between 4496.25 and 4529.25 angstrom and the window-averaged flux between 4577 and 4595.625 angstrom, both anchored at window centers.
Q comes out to 1.4 angstrom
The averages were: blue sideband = 2.76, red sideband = 2.65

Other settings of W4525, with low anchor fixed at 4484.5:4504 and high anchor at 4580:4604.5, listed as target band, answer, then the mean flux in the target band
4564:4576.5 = -0.7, 2.79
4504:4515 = -1.1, 2.91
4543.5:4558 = 0.2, 2.61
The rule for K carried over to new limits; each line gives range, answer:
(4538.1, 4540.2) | 2.59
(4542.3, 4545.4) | 2.91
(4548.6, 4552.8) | 2.57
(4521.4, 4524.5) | 3.02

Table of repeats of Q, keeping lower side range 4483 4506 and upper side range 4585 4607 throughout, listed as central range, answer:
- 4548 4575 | -0.8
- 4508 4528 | -0.9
